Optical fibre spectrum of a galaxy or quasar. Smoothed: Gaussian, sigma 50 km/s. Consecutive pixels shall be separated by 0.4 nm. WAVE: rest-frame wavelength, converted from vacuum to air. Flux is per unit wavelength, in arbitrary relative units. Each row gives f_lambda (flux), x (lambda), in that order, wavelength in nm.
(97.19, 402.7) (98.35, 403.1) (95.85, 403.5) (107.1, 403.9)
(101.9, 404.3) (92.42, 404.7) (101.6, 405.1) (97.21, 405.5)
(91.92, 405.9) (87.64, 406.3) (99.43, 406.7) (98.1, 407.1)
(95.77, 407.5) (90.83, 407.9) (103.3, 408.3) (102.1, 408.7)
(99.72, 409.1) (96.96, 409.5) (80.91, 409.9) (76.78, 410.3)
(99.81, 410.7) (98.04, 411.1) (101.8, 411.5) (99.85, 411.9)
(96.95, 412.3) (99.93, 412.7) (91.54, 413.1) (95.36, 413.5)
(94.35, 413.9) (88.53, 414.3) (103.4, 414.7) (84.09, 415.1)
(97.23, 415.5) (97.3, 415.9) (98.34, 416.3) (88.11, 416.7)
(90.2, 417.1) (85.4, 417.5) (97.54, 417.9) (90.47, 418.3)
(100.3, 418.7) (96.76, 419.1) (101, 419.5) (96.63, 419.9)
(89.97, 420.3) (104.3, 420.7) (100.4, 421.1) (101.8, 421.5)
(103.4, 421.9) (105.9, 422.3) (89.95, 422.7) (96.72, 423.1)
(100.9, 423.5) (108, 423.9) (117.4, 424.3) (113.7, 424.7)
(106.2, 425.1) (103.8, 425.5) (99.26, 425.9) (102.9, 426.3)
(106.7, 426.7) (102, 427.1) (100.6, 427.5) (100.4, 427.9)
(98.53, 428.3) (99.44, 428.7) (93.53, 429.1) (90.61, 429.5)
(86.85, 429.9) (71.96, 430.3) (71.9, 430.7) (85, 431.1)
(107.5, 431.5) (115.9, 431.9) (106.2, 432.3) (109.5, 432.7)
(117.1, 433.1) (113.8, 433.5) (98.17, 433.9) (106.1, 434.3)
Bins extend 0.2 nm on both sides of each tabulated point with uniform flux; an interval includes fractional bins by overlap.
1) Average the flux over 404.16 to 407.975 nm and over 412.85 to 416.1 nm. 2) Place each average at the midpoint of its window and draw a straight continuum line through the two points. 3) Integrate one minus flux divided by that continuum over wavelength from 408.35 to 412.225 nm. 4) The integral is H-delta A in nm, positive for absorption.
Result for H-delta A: -0.02 nm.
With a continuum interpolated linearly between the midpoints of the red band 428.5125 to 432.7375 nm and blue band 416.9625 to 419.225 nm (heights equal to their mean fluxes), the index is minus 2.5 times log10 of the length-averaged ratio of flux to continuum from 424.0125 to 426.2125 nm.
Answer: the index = -0.15 mag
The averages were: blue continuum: 93.4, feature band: 108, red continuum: 93.8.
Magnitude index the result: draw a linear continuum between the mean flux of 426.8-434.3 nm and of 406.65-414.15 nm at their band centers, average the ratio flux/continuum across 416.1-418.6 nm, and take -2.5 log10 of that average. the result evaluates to 0.054 mag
